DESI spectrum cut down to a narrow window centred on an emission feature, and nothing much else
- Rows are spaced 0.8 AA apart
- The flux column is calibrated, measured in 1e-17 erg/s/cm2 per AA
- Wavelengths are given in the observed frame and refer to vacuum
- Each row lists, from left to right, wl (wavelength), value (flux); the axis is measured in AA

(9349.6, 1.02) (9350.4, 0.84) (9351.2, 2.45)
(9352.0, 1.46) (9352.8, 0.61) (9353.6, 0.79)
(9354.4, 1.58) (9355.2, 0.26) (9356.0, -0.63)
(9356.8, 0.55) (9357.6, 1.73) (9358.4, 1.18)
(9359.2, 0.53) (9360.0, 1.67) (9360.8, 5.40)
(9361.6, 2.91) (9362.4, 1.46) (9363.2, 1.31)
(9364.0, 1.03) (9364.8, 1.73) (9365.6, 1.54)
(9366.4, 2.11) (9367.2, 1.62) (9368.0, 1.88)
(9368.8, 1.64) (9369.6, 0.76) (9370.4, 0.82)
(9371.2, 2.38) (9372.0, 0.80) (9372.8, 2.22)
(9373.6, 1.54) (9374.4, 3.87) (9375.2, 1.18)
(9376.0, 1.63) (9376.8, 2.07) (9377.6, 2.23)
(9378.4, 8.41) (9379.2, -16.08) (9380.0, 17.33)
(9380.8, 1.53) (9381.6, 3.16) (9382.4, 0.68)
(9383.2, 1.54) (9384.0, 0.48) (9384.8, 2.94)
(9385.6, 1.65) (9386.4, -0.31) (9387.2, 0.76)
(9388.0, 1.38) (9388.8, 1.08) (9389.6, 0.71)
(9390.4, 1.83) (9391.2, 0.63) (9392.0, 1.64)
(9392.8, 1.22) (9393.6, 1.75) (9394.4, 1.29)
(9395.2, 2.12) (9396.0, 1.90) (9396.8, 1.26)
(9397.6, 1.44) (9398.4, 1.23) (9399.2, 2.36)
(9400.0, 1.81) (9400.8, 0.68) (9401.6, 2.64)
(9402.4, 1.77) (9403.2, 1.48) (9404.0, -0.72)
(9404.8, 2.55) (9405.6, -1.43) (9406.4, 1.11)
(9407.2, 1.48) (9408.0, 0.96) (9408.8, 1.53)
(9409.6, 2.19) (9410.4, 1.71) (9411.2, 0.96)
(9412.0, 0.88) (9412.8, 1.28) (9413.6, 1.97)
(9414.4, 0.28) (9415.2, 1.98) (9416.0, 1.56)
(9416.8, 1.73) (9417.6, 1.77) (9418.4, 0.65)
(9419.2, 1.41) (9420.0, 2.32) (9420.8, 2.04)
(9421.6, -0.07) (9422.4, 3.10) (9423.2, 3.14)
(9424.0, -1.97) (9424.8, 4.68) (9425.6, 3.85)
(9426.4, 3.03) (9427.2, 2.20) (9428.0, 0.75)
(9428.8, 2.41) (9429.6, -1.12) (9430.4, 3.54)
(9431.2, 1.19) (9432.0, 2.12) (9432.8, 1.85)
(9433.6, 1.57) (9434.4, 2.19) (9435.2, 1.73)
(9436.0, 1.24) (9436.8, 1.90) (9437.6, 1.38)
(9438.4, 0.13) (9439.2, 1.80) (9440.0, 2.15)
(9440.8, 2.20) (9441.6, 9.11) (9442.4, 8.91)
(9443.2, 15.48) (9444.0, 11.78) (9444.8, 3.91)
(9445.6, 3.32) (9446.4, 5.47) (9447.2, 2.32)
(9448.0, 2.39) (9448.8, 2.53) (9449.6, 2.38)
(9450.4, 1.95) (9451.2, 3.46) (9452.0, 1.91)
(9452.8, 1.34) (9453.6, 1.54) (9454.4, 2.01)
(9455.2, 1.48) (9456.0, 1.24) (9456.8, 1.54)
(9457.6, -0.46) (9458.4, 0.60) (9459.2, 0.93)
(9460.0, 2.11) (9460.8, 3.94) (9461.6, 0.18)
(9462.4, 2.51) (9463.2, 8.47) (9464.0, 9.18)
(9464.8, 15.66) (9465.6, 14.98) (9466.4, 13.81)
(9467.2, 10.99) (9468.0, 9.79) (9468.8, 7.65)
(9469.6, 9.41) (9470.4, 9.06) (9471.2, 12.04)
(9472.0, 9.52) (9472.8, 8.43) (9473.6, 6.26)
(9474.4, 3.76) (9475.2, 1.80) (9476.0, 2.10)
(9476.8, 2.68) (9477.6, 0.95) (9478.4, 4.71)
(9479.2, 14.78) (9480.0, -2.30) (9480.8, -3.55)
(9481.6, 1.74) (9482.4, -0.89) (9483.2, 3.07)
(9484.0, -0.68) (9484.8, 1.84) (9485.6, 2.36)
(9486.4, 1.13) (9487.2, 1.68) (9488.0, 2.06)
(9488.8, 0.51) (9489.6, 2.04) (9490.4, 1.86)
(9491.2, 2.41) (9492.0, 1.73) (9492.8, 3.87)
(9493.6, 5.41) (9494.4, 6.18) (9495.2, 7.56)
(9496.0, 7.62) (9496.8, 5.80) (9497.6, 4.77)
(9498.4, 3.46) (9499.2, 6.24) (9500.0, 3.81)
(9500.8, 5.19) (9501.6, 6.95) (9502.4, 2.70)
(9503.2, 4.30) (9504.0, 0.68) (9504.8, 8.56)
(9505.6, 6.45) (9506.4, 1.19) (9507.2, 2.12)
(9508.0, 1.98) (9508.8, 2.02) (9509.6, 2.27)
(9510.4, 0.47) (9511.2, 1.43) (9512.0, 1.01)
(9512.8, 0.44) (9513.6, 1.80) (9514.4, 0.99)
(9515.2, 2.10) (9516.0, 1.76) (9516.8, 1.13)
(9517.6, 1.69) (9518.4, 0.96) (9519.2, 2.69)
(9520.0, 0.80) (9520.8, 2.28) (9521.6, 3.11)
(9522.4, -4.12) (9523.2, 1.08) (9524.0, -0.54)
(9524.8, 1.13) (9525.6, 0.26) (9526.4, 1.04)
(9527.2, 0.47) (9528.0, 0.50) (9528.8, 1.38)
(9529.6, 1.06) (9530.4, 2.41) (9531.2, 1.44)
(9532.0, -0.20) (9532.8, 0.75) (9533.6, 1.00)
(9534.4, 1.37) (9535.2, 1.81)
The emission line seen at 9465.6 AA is H-alpha 6563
